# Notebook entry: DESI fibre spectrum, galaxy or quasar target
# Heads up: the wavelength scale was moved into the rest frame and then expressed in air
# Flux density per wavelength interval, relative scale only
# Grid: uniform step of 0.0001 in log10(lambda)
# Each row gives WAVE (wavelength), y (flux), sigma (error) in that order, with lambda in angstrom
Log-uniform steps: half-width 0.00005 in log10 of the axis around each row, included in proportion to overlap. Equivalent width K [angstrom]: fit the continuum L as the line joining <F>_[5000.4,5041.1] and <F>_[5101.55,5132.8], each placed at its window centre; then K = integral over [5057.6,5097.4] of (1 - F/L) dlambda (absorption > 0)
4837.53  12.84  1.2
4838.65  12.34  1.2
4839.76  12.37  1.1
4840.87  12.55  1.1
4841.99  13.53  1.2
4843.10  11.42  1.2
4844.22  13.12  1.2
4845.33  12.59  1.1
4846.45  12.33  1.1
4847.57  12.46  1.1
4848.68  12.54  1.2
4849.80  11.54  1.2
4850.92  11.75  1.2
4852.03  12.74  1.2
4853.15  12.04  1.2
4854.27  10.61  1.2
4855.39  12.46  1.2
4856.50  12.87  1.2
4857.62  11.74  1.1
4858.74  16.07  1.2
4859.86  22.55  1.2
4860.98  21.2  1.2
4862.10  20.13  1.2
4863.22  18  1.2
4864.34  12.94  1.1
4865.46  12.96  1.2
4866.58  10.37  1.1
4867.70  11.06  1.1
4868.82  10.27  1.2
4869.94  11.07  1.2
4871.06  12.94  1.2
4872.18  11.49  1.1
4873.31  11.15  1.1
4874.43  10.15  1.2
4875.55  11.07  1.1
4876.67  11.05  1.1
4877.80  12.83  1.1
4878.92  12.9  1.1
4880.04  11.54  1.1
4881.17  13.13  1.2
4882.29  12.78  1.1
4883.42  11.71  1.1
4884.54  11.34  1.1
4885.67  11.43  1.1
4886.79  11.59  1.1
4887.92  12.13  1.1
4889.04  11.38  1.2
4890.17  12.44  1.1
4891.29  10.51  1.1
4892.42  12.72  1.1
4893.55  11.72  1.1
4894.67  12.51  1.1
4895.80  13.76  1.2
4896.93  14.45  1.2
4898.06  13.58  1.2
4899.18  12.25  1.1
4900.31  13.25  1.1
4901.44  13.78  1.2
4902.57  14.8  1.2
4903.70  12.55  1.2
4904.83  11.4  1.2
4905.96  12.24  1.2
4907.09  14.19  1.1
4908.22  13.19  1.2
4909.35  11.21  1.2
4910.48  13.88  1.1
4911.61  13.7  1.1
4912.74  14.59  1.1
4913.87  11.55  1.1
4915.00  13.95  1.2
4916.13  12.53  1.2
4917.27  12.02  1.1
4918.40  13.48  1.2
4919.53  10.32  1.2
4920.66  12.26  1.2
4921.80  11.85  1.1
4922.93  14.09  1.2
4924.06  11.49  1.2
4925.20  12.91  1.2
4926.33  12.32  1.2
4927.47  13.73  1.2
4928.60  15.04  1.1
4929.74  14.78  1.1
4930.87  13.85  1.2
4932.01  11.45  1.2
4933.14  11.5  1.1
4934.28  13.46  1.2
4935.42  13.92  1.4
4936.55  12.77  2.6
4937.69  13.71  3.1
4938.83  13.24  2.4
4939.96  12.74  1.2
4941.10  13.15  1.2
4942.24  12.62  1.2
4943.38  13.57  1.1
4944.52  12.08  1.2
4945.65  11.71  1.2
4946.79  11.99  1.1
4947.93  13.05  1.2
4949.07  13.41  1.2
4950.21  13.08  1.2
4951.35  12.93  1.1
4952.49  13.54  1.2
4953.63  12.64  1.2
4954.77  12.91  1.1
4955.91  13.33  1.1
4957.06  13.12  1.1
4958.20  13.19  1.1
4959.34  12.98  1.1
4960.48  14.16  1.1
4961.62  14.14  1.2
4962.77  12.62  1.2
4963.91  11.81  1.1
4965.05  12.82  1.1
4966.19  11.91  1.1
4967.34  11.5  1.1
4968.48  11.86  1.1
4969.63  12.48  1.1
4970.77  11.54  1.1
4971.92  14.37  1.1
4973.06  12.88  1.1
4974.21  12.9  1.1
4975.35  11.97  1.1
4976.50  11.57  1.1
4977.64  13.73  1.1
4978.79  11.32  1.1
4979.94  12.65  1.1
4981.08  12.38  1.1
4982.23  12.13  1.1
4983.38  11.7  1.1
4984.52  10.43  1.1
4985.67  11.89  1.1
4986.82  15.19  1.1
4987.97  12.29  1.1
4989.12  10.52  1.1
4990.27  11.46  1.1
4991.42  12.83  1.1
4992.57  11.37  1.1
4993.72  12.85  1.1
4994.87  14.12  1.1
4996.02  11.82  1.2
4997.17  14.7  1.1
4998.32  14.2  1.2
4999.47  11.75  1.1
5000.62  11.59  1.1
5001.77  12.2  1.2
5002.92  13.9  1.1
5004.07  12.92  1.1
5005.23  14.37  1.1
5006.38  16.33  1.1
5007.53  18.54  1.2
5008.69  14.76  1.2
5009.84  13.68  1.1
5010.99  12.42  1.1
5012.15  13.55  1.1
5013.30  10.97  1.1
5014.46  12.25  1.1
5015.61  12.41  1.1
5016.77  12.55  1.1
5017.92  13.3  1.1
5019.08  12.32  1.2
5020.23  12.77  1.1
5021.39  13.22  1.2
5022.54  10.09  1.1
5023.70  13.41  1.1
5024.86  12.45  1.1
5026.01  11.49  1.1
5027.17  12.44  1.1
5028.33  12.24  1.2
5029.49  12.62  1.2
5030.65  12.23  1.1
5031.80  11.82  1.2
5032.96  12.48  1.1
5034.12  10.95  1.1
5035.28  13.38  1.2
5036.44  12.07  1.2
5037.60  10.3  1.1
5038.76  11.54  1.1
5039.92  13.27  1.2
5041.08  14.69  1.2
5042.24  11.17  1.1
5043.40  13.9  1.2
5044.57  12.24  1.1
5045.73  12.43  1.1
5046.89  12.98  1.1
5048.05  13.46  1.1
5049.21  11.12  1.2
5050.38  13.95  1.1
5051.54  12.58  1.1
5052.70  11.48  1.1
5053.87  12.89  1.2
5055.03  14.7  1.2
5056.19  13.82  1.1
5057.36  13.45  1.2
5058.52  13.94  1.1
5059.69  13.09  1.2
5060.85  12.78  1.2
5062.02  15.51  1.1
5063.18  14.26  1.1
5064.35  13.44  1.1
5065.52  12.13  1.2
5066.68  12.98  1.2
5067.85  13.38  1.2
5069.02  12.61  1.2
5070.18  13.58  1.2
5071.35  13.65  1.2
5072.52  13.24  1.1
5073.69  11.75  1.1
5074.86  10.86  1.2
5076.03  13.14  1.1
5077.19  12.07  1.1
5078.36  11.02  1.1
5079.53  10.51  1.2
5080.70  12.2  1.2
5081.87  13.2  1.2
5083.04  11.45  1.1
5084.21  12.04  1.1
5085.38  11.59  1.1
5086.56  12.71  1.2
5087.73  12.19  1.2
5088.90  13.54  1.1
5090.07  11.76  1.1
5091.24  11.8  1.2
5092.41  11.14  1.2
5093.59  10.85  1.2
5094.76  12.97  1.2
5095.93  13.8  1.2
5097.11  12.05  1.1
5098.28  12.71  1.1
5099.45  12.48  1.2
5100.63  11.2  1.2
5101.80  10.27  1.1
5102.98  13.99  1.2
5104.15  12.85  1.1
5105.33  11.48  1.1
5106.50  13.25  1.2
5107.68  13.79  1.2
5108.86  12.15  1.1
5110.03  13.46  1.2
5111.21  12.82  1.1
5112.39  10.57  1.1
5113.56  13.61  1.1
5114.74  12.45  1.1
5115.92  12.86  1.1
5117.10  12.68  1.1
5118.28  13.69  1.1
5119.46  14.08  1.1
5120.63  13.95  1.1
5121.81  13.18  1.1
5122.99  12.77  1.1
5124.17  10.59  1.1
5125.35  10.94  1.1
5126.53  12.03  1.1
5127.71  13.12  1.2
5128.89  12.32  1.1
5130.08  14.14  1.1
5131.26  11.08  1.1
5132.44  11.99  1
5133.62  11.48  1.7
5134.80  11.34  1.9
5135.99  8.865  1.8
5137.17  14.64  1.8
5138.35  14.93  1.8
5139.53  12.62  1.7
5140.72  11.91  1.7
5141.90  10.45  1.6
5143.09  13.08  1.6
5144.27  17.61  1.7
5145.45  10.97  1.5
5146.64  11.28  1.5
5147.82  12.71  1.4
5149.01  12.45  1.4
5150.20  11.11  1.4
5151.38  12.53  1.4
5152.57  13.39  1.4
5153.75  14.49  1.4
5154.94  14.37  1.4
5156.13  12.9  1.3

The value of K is 0.4 angstrom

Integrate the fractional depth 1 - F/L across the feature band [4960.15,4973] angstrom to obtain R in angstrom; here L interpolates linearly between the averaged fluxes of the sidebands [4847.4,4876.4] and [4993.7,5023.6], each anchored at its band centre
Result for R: 0.6 angstrom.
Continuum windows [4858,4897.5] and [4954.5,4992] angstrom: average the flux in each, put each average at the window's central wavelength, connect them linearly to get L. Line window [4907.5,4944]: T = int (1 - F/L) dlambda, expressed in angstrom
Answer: -0.64 angstrom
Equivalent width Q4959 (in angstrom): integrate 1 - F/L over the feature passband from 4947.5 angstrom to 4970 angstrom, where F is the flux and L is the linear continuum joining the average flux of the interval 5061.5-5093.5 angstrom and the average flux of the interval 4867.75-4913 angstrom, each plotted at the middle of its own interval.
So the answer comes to -0.9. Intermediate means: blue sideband 12.3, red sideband 12.5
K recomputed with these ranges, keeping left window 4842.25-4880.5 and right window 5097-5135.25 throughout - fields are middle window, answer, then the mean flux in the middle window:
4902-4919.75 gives 0.01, 12.9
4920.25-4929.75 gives -0.15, 13.1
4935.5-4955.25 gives -0.13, 12.9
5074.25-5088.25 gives 0.71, 11.9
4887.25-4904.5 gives 0.23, 12.8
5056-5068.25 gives -0.90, 13.5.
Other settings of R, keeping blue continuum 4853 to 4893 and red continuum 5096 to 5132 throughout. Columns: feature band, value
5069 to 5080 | 0.3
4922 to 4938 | -0.5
